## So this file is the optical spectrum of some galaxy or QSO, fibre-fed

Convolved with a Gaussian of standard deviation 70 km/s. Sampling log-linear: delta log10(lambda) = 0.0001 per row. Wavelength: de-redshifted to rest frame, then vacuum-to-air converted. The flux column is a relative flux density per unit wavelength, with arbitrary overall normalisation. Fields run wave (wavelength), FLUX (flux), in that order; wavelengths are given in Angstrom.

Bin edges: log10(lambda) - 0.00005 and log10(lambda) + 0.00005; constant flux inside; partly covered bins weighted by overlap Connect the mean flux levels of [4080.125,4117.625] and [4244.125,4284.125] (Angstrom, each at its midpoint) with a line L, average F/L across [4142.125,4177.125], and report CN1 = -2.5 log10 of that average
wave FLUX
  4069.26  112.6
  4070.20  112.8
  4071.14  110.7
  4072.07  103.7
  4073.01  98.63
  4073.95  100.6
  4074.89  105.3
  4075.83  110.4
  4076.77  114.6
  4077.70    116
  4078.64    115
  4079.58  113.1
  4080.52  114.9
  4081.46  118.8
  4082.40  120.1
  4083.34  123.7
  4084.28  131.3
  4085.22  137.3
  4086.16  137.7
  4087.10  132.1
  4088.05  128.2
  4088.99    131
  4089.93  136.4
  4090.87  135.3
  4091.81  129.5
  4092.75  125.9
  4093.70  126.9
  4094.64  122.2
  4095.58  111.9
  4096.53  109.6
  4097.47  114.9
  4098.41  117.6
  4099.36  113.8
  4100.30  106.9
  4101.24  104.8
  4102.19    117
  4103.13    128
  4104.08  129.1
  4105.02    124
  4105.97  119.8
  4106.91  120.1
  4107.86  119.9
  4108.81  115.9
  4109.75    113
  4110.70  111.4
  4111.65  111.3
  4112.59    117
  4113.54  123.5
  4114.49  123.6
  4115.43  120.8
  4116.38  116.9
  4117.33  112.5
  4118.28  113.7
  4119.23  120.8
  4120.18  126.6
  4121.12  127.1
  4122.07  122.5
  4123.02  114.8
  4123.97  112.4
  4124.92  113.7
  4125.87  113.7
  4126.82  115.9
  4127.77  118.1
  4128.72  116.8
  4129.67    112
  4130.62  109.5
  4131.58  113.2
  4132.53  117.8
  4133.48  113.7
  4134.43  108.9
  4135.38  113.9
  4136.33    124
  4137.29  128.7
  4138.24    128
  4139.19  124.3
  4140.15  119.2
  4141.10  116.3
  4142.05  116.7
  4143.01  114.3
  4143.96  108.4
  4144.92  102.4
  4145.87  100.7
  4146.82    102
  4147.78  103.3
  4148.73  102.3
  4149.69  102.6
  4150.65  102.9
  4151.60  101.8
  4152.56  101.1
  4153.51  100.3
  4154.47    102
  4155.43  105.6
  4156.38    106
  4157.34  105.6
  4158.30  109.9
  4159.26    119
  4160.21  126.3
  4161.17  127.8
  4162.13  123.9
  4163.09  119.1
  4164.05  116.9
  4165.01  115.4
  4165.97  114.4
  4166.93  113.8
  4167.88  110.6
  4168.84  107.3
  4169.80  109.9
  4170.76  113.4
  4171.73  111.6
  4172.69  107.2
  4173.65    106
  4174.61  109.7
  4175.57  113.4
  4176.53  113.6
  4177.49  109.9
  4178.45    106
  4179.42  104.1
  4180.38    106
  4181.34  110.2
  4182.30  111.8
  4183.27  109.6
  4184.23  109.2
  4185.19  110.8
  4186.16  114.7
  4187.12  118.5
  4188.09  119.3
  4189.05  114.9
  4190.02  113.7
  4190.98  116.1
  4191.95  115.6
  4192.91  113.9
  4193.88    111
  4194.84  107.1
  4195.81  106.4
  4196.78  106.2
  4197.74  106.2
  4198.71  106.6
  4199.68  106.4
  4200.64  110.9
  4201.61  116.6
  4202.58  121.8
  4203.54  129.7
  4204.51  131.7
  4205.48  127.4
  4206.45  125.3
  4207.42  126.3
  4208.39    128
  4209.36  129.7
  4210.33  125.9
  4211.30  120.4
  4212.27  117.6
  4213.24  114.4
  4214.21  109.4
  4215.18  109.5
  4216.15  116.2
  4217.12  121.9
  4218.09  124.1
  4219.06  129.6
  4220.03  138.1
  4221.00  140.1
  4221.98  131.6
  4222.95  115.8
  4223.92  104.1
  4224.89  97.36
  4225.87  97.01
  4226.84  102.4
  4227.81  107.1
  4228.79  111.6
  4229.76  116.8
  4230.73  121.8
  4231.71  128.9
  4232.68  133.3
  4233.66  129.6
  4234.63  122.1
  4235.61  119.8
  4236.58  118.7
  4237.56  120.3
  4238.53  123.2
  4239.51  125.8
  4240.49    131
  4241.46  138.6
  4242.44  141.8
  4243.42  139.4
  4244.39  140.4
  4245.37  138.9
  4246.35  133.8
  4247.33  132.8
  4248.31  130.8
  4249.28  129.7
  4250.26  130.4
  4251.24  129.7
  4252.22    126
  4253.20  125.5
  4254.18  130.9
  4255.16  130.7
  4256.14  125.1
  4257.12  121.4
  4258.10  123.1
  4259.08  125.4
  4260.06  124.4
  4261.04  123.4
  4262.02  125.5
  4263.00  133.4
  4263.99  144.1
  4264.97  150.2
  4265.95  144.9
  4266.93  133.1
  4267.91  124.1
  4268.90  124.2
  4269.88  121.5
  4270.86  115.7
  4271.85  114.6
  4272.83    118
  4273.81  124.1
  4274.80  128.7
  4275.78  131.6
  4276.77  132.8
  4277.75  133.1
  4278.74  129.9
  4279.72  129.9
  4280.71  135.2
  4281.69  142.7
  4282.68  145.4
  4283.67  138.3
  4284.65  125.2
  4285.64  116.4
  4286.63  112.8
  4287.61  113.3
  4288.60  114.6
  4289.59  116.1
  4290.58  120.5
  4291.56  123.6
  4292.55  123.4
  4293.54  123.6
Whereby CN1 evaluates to 0.138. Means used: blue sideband 121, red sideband 130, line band 110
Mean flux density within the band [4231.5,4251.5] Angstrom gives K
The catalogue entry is 130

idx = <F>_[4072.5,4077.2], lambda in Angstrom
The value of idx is 106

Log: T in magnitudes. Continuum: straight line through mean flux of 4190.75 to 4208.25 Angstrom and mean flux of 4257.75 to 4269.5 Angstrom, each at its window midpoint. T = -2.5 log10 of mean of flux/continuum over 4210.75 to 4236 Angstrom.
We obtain 0.029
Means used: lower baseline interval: 116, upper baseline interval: 131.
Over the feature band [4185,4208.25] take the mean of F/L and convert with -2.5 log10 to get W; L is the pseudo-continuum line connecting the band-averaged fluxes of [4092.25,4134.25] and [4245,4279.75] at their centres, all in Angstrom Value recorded 0.07 mag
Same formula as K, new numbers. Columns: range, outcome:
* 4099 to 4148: 116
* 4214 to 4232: 117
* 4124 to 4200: 112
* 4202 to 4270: 126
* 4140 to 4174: 110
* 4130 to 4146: 116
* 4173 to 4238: 116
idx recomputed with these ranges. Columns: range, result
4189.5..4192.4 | 115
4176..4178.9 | 110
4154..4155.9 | 104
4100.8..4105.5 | 121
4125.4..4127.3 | 115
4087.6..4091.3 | 133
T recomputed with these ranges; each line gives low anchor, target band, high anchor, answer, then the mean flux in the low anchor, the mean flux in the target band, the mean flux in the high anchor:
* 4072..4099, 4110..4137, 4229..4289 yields 0.049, 120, 117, 128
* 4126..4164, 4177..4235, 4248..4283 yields 0.042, 112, 116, 129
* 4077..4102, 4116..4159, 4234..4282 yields 0.106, 122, 113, 129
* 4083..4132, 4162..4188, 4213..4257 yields 0.099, 120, 112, 124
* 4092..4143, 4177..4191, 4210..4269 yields 0.097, 118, 112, 125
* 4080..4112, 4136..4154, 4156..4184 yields 0.050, 122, 110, 112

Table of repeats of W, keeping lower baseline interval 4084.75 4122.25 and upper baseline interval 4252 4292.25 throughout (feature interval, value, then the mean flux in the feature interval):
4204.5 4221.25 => 0.013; 124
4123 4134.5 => 0.076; 114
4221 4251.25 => 0.016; 124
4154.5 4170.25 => 0.085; 114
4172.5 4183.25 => 0.140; 109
